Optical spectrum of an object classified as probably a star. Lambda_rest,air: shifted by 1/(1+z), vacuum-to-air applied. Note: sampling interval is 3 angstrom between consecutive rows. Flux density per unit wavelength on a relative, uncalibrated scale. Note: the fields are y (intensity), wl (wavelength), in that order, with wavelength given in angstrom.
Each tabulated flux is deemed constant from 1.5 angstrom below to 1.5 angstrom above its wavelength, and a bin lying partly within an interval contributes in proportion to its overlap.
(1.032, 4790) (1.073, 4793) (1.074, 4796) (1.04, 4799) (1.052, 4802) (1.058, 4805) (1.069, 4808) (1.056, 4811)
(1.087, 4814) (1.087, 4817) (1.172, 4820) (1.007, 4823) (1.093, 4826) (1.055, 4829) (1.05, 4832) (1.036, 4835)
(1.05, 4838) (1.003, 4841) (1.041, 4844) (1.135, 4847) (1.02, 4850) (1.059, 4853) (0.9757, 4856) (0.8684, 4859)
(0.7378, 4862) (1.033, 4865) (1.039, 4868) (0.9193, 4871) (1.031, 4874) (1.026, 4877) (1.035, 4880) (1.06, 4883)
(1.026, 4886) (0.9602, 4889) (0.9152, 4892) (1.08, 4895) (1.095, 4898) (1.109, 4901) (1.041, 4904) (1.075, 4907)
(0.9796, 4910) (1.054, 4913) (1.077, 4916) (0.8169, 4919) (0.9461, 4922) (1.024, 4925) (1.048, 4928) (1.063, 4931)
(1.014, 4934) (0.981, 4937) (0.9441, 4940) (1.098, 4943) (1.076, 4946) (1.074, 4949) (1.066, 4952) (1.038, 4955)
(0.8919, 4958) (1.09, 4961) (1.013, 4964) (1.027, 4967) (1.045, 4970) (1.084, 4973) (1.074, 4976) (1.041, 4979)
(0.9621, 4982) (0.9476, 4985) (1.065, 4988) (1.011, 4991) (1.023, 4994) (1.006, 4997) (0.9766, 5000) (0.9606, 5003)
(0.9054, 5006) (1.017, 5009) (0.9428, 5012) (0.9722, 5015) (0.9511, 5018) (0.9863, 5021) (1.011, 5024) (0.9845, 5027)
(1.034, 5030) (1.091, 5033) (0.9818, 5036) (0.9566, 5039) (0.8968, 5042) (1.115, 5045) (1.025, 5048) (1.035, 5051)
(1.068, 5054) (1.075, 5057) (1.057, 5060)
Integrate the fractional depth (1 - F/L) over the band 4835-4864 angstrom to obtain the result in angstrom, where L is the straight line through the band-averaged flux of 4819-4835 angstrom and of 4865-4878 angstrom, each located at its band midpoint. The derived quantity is 1.3 angstrom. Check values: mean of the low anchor 1.07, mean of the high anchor 1.01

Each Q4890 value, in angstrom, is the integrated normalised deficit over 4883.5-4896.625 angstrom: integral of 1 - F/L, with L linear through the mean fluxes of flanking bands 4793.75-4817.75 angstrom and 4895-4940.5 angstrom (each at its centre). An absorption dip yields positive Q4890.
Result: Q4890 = 0.4 angstrom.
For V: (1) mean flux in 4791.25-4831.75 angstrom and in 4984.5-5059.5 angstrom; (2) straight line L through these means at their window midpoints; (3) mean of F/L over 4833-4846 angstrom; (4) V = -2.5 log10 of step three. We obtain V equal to 0.02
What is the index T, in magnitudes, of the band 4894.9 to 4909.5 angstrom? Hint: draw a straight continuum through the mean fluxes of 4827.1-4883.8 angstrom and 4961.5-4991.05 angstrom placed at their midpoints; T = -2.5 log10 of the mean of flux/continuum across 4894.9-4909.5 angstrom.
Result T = -0.06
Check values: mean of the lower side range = 1.01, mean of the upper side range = 1.03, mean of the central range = 1.07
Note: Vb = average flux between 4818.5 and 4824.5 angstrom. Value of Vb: 1.09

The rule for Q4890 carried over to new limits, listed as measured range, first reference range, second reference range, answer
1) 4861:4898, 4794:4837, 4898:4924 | 1.3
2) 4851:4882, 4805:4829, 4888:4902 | 2.2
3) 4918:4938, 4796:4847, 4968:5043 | 0.7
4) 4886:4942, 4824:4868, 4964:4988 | 0.4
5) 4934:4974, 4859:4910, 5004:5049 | -1.3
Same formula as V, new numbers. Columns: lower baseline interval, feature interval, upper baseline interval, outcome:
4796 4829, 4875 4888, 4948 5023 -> 0.01 mag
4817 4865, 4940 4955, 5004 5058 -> -0.05 mag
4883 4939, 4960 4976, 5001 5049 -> -0.05 mag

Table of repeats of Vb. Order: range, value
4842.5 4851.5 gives 1.07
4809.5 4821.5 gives 1.1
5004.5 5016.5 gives 0.959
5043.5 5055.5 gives 1.06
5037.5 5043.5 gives 0.927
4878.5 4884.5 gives 1.05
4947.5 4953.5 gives 1.07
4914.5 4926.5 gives 0.966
